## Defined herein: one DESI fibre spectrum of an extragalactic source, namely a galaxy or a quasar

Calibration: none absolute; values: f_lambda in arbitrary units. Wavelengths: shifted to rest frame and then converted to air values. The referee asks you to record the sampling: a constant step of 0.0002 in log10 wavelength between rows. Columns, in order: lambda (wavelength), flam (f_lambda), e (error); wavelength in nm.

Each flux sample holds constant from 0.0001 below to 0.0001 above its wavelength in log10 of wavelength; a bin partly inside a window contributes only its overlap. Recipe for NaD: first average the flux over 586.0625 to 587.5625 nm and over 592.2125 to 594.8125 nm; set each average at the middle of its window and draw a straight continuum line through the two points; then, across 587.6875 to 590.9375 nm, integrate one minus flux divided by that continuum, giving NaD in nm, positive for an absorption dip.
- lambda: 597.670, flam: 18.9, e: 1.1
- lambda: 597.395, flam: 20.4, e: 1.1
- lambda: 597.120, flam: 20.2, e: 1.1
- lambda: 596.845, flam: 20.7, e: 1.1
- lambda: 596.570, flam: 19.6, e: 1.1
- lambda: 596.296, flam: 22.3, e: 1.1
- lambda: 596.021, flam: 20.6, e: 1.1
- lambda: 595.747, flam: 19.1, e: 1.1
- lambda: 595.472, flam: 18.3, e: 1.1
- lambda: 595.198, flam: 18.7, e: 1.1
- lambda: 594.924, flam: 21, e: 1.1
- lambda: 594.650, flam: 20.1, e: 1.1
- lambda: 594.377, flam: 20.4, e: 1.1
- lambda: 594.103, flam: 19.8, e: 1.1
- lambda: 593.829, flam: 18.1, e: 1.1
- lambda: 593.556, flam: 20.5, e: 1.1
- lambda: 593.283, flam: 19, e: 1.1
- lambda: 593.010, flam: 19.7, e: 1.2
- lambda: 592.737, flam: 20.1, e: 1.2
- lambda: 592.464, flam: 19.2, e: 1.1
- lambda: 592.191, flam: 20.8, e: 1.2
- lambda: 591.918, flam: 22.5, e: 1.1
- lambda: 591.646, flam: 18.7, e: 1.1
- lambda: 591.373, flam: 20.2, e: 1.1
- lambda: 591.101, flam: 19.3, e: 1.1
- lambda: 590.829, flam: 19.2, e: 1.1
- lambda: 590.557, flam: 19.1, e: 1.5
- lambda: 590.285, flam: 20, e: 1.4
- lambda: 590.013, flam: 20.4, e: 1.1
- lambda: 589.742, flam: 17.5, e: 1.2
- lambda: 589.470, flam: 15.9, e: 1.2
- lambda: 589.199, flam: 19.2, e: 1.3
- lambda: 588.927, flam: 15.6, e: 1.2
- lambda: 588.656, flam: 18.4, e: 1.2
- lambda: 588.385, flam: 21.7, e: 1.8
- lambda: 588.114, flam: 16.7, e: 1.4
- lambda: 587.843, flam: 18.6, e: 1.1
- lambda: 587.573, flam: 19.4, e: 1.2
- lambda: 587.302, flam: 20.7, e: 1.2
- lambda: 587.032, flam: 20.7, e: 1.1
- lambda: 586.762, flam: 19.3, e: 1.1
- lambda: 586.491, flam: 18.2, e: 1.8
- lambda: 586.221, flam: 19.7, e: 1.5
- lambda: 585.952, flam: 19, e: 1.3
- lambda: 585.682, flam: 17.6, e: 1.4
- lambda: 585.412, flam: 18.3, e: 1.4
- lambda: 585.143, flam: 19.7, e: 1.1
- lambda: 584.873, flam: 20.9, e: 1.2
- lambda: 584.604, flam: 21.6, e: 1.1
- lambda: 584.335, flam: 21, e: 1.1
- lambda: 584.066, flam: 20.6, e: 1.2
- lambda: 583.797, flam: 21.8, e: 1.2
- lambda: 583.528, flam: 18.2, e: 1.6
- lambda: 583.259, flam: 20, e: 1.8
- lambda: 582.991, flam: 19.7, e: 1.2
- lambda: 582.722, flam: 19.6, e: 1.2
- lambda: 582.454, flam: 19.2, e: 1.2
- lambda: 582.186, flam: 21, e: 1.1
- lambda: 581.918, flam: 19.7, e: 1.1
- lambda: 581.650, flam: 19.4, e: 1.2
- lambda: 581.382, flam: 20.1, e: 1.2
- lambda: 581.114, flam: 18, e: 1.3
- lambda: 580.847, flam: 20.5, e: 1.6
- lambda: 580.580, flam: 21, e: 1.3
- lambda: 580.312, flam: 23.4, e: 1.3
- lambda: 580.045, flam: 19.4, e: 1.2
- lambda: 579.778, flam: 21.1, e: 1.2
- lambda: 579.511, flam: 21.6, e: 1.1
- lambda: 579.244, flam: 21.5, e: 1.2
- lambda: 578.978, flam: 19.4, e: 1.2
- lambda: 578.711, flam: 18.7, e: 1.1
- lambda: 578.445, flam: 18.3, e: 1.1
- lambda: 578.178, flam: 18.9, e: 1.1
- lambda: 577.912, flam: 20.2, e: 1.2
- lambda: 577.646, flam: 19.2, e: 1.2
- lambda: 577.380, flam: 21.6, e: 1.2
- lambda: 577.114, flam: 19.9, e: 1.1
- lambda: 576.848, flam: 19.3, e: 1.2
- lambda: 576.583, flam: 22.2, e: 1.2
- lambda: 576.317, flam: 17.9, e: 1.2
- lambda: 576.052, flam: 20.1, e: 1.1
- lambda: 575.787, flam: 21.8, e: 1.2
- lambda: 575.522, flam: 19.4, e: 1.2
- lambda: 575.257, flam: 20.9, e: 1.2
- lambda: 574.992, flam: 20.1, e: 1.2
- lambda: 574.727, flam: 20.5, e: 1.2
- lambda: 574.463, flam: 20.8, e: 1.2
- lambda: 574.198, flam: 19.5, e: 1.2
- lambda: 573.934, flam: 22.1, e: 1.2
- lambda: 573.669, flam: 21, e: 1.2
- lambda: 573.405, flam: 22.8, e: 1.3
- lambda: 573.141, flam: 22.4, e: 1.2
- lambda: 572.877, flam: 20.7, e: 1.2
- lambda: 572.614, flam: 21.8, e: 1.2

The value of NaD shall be 0.19 nm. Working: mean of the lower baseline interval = 19.7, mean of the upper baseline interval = 19.7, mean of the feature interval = 18.5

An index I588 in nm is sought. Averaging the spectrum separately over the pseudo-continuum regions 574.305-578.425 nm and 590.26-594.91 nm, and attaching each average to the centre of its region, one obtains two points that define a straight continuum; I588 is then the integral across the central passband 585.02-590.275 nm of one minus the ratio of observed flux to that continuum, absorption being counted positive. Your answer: 0.298 nm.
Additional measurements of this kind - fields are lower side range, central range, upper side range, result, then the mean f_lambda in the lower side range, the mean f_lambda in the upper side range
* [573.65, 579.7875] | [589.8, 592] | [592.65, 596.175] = 0.00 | 20.2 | 19.7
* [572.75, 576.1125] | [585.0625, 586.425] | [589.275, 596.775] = 0.09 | 20.9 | 19.6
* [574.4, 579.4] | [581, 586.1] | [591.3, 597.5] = 0.07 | 20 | 20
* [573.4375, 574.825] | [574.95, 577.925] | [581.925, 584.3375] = 0.07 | 20.9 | 20.1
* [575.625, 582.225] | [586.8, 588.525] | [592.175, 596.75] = 0.03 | 20.2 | 19.8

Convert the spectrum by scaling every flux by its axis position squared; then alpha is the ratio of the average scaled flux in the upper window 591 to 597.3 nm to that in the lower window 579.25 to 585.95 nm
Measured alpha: 1.03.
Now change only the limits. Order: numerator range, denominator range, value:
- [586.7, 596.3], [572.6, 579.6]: 1.00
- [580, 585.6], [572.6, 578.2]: 1.00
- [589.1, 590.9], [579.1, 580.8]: 0.91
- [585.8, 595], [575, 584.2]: 1.00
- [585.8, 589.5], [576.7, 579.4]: 0.99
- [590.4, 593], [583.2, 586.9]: 1.03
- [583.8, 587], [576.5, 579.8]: 1.01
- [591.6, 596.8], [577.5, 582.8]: 1.05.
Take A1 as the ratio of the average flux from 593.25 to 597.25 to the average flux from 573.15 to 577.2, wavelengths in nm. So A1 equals 0.97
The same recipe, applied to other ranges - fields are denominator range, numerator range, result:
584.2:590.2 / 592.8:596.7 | 1.04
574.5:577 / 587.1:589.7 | 0.91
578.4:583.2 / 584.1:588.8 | 0.97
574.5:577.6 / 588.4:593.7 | 0.95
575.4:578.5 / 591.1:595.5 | 1.00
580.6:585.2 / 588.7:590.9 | 0.91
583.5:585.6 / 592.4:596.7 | 0.98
